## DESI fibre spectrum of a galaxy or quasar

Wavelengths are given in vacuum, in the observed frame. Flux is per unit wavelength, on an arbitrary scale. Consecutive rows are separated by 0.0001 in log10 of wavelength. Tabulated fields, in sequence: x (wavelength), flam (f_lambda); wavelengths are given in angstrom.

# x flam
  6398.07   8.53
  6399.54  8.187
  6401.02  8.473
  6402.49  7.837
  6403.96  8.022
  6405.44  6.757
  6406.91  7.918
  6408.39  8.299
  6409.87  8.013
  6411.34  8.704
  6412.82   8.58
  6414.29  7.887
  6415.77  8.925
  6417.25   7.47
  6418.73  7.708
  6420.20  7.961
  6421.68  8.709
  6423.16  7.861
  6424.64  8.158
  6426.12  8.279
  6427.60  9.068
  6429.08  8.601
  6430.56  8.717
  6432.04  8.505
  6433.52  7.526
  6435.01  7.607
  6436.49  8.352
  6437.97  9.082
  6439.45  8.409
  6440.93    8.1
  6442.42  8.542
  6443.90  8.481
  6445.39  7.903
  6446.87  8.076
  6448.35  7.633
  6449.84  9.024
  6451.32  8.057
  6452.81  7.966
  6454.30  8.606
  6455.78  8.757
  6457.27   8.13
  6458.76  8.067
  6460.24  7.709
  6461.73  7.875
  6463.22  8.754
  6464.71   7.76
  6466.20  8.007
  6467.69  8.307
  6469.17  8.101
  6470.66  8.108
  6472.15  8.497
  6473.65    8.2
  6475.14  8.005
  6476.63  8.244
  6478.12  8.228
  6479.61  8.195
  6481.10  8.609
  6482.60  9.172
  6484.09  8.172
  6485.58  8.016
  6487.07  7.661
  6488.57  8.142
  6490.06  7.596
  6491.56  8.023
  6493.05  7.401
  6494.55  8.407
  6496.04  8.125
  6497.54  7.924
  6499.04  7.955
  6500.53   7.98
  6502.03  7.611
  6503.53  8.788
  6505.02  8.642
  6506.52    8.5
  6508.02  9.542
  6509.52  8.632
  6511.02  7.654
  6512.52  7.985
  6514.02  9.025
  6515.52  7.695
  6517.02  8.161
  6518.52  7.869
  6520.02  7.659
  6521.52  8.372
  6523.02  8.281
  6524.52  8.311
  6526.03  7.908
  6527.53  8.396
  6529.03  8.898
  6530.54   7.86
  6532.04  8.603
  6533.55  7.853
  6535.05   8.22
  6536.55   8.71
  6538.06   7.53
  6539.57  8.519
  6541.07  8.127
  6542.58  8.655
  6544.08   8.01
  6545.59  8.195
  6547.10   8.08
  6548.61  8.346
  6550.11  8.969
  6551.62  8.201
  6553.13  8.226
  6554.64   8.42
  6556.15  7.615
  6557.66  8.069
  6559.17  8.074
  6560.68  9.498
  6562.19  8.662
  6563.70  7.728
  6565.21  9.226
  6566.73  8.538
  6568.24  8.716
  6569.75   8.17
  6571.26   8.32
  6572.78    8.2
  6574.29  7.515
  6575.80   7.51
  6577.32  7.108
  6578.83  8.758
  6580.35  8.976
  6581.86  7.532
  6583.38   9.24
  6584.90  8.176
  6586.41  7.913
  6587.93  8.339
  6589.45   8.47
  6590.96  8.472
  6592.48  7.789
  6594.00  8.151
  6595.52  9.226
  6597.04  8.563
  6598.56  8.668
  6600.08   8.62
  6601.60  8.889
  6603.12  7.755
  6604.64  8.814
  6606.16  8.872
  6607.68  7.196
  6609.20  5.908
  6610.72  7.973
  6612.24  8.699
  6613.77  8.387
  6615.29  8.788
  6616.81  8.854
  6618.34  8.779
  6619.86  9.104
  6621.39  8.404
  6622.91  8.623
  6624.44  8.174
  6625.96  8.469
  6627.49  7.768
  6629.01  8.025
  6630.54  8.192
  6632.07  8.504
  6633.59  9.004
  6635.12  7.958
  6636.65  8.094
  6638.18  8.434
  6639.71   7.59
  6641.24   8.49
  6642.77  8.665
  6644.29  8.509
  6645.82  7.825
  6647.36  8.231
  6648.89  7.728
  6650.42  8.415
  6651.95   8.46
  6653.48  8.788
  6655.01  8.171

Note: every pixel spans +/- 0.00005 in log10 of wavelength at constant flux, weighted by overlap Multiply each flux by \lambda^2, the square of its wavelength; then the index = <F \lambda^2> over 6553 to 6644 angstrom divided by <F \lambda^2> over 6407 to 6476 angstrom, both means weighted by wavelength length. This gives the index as 1.06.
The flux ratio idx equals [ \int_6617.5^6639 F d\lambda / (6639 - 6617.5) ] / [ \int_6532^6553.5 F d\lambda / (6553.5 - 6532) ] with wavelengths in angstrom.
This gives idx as 1.0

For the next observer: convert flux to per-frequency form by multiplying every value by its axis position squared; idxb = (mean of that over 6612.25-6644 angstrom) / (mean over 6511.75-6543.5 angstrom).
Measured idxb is 1.06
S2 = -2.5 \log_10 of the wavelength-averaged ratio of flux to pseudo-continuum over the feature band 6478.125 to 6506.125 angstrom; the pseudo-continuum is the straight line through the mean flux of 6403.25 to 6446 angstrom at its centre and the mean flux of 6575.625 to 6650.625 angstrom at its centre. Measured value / 0.01 mag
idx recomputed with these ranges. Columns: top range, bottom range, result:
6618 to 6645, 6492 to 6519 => 1.02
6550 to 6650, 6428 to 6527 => 1.01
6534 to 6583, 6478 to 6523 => 1.01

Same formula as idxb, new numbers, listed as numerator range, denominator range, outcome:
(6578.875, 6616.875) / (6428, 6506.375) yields 1.06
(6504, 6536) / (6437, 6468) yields 1.03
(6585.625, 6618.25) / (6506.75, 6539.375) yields 1.03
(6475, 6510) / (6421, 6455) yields 1.01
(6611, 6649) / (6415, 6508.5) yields 1.07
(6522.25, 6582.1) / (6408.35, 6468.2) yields 1.04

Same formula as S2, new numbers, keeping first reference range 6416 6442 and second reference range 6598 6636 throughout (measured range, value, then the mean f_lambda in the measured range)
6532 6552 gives 0.003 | 8.28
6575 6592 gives 0.014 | 8.22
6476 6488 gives -0.001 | 8.29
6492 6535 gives 0.010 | 8.21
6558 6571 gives -0.031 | 8.55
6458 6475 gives 0.020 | 8.12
